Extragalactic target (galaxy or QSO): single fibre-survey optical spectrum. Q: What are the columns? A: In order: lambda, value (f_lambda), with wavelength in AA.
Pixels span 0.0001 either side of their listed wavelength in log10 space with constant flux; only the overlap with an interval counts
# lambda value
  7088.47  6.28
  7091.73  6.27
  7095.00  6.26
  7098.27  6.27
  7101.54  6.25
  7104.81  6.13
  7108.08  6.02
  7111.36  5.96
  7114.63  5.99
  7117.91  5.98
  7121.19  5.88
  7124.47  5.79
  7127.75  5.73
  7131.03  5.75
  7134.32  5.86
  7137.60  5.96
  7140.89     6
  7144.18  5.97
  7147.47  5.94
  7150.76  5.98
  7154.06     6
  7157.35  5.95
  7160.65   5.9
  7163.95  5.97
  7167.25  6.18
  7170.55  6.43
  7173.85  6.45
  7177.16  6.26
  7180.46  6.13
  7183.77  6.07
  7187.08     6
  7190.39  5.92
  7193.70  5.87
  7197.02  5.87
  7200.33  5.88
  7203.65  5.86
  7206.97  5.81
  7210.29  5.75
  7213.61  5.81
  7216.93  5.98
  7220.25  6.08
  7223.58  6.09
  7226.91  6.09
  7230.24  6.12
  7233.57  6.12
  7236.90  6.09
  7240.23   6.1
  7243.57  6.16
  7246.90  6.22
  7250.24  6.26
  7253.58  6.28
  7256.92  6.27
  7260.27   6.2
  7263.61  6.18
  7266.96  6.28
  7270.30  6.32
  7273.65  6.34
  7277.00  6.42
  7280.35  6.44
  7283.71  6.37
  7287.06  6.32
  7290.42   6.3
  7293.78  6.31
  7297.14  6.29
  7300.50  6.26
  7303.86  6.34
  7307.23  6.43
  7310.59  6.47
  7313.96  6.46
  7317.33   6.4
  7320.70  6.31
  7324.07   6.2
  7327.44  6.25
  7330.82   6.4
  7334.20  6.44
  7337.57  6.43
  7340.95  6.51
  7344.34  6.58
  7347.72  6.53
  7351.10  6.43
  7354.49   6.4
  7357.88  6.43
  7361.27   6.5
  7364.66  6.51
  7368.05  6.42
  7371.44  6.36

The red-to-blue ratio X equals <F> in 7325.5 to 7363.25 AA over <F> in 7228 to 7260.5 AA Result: 1.0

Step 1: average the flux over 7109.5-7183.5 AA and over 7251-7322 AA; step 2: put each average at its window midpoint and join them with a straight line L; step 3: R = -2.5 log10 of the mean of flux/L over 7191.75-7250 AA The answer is 0.03 mag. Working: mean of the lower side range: 6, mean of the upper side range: 6.33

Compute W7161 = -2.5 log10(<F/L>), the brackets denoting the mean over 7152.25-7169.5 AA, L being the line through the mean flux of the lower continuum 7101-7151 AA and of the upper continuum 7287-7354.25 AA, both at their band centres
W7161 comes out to 0.00 mag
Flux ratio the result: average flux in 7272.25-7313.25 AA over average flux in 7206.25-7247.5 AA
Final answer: 1.05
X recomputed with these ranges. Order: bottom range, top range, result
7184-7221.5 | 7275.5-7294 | 1.08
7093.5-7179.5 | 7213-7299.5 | 1.03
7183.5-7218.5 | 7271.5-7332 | 1.08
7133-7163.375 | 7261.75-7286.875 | 1.06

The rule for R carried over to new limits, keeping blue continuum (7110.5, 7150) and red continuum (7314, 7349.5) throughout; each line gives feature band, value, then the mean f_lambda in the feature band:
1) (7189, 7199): 0.03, 5.89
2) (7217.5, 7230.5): 0.01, 6.08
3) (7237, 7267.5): 0.00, 6.21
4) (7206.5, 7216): 0.05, 5.8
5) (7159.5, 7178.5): -0.04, 6.2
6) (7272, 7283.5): -0.02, 6.39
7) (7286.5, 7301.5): 0.00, 6.29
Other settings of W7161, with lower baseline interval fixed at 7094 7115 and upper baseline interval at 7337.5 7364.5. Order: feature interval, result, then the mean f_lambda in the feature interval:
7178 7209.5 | 0.06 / 5.94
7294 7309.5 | 0.01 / 6.34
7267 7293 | 0.00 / 6.35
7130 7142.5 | 0.05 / 5.9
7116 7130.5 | 0.06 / 5.84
